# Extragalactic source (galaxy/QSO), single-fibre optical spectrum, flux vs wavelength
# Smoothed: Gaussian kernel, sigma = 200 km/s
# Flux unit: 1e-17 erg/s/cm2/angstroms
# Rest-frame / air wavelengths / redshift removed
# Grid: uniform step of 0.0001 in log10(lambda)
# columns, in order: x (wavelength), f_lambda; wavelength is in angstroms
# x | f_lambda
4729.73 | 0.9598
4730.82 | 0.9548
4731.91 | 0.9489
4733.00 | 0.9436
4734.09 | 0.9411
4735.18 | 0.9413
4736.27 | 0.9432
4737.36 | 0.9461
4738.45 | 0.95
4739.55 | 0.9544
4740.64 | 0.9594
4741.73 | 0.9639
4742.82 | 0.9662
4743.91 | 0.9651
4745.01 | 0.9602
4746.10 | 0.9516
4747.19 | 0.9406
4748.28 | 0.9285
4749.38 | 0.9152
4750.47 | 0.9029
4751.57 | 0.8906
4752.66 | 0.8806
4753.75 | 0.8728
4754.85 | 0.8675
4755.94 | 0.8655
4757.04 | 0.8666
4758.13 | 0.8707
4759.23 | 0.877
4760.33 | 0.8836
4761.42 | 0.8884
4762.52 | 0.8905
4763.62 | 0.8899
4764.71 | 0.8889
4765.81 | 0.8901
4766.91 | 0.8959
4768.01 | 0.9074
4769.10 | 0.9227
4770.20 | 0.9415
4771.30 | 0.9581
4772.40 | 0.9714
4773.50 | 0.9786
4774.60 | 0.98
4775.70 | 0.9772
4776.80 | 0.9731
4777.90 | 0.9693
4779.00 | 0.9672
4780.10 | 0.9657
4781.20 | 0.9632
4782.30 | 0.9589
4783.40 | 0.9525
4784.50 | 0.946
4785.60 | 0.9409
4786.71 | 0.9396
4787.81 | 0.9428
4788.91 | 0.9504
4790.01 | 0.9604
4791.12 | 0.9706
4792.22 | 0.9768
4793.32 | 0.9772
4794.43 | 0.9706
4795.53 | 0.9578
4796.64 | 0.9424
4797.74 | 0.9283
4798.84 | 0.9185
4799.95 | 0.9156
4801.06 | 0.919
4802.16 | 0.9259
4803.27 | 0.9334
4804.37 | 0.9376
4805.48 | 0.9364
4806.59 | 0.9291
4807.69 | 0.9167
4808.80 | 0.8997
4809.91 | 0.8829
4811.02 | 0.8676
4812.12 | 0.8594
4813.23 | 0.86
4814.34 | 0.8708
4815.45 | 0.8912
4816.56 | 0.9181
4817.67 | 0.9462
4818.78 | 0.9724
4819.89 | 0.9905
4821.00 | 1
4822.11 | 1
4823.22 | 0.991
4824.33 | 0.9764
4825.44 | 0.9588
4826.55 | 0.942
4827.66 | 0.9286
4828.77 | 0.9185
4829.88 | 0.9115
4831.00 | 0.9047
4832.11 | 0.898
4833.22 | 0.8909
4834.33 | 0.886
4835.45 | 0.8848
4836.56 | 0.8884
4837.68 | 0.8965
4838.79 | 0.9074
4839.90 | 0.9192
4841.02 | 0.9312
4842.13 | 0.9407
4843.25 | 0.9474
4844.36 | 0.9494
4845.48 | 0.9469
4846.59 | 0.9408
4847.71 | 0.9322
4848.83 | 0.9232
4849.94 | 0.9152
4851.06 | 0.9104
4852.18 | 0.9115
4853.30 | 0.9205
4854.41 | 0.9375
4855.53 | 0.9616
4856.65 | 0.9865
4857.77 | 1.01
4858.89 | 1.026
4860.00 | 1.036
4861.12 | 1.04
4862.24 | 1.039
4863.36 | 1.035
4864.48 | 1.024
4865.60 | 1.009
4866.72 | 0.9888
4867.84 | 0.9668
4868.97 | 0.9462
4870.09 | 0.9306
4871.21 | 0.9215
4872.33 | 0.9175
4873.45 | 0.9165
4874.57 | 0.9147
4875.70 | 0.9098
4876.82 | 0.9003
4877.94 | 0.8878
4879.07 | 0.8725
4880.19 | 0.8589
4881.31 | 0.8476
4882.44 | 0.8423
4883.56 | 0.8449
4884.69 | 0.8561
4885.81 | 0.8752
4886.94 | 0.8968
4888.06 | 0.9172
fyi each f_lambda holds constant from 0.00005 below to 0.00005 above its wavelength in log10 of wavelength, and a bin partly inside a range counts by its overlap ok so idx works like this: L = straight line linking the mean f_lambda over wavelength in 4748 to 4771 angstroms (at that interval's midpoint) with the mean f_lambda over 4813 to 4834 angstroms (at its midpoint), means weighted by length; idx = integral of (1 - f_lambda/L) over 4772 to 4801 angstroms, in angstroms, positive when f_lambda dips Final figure -1.5 angstroms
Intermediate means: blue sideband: 0.892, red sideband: 0.936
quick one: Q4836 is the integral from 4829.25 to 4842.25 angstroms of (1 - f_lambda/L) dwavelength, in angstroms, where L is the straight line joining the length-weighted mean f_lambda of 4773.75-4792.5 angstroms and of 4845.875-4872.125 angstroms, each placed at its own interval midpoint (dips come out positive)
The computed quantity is 0.8 angstroms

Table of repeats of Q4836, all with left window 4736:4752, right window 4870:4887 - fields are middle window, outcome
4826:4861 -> -1.31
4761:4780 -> -0.10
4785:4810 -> -0.52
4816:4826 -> -0.69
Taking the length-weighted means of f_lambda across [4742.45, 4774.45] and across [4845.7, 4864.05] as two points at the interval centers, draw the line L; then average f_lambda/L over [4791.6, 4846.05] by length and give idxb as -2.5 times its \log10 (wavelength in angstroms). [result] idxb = 0.024 mag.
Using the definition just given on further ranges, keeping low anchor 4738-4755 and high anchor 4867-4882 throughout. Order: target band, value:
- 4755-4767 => 0.06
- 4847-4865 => -0.07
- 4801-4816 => 0.02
